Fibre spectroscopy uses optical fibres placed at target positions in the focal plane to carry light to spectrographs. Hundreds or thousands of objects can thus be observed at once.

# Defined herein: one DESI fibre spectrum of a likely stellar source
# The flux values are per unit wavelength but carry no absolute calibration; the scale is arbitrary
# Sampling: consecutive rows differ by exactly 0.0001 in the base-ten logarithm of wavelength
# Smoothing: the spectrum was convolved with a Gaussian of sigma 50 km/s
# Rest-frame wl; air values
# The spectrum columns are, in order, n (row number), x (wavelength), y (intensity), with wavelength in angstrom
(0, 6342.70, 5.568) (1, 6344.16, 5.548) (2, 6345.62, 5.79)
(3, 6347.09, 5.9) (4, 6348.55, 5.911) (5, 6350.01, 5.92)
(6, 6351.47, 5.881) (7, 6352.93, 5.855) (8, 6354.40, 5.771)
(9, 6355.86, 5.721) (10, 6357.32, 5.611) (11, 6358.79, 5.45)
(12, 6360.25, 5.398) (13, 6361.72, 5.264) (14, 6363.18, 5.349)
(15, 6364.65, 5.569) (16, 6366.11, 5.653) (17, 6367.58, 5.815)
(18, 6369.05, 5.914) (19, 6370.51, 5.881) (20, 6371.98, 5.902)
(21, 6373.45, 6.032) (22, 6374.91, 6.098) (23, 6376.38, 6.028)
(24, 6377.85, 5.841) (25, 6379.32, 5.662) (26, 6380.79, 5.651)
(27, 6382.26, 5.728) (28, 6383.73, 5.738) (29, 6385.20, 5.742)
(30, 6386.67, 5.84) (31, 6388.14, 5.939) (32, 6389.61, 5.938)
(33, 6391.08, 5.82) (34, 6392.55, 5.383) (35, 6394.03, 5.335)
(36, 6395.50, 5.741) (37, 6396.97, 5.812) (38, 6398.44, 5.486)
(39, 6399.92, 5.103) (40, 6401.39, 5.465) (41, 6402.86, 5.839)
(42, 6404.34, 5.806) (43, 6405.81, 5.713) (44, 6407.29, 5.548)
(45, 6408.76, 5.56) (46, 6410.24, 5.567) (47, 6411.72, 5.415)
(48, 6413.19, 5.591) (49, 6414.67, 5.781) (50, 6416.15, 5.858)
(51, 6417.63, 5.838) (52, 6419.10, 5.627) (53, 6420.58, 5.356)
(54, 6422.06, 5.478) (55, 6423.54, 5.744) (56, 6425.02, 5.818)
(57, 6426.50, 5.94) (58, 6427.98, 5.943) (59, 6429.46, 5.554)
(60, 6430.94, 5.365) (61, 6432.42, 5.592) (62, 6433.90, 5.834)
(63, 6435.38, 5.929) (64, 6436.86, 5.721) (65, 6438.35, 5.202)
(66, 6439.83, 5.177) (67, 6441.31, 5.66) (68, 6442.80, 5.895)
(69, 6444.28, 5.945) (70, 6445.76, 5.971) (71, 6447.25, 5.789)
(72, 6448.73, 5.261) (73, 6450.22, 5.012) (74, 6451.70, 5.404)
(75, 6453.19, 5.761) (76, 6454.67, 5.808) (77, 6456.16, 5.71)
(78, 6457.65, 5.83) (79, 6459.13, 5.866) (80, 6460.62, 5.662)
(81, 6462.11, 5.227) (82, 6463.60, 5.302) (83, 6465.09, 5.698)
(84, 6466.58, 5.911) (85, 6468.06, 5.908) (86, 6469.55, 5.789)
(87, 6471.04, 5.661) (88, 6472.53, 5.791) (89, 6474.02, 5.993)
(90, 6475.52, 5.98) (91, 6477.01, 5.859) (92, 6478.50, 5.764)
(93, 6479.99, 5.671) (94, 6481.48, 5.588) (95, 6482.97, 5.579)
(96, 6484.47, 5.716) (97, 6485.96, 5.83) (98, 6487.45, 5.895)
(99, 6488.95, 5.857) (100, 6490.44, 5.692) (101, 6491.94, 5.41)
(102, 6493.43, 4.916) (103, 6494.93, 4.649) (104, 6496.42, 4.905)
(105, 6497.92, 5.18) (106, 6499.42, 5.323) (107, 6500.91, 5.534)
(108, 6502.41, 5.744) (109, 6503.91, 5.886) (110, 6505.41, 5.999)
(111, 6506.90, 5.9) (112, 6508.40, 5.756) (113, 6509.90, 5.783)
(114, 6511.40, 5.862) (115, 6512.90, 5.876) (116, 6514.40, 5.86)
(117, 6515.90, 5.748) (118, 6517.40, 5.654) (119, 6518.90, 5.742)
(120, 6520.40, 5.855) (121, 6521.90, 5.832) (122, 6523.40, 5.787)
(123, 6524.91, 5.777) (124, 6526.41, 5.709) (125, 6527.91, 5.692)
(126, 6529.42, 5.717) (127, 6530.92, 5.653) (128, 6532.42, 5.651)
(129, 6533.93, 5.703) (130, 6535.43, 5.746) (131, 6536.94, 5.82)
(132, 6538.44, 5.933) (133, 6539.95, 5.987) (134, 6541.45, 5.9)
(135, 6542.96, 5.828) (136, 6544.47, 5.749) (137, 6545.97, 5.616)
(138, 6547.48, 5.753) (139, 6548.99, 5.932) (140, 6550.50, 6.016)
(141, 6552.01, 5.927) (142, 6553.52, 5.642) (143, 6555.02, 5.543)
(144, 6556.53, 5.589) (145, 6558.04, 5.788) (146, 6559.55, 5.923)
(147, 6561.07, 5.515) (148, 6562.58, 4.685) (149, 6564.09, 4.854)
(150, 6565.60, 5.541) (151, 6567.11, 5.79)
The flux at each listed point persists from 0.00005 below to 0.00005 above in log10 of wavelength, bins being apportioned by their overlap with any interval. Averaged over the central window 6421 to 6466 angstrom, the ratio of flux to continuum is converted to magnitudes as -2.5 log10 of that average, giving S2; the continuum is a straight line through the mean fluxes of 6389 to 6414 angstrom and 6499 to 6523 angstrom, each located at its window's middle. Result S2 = 0.01 mag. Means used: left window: 5.59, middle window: 5.63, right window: 5.78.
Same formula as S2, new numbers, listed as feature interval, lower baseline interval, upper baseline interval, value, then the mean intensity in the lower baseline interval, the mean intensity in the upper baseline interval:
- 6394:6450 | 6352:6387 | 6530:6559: 0.02 mag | 5.73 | 5.78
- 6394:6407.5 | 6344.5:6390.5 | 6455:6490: 0.03 mag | 5.77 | 5.74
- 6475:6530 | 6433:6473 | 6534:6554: 0.02 mag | 5.66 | 5.83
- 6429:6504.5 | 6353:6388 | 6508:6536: 0.03 mag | 5.73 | 5.76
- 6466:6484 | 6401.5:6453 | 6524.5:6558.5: -0.02 mag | 5.64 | 5.77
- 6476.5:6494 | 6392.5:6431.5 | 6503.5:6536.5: 0.01 mag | 5.62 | 5.78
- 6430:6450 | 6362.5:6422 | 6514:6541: 0.02 mag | 5.7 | 5.77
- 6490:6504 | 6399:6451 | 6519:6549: 0.09 mag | 5.62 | 5.78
